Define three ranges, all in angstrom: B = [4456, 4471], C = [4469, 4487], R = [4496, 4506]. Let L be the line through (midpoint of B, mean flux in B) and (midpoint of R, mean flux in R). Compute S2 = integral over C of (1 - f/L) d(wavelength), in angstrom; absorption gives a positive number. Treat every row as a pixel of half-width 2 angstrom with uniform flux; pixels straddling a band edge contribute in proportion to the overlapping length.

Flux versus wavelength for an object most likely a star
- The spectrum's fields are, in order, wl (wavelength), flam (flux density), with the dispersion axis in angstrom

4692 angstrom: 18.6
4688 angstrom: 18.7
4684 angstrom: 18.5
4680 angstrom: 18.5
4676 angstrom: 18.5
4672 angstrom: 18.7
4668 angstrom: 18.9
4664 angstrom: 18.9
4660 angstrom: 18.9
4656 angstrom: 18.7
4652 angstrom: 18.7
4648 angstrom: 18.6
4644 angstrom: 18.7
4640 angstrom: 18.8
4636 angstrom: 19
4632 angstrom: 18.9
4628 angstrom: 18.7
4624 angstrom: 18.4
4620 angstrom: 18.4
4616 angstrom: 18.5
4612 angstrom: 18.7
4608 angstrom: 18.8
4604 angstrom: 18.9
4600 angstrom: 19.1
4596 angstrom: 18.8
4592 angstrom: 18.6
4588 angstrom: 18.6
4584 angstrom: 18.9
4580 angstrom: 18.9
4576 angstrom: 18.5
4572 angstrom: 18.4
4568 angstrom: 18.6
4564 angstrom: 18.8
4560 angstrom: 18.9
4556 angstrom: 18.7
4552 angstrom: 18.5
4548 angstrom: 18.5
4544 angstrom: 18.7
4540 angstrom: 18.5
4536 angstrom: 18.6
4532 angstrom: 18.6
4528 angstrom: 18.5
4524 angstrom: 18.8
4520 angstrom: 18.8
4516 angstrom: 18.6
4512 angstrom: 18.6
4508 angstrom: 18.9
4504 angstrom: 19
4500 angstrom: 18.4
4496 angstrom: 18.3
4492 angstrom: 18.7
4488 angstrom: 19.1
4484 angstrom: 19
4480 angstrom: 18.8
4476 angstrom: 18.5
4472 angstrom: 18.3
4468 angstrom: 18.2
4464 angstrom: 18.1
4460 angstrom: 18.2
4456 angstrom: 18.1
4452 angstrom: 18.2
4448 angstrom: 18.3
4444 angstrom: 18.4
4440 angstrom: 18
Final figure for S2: -0.3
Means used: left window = 18.2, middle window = 18.6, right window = 18.6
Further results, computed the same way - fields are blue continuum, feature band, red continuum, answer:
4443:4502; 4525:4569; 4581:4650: -0.1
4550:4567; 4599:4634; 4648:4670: 0.1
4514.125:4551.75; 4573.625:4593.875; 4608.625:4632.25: -0.1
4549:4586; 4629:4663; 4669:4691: -0.3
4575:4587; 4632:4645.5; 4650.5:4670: 0.0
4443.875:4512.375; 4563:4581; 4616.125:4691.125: 0.0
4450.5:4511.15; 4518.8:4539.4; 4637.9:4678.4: -0.1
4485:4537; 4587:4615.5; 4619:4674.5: -0.1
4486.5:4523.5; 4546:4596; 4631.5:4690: 0.1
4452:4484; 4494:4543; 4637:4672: -0.4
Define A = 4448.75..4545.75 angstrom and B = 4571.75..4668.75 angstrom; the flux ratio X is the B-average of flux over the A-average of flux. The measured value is 1.01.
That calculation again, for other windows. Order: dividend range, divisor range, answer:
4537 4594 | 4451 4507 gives 1.01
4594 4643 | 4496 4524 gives 1.00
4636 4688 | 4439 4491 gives 1.02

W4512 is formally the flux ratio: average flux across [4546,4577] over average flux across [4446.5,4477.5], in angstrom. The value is 1.0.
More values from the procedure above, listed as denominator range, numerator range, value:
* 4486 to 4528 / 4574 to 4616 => 1.00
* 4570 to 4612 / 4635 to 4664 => 1.00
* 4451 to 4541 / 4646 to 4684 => 1.01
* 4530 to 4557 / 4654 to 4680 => 1.01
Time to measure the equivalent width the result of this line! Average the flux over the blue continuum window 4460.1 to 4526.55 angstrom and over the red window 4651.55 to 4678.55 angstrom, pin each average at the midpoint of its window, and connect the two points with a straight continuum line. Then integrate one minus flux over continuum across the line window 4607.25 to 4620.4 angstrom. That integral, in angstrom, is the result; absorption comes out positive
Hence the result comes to 0.1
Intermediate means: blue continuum 18.6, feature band 18.6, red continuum 18.8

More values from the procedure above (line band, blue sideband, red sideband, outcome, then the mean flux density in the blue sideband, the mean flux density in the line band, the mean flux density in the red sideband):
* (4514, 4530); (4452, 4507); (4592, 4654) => -0.1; 18.5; 18.7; 18.7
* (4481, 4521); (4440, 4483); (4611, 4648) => -0.7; 18.3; 18.7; 18.7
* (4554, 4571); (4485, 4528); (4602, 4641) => 0.0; 18.7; 18.7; 18.7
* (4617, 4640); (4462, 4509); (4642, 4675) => 0.1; 18.6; 18.7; 18.8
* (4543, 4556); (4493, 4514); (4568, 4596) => 0.1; 18.6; 18.6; 18.7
